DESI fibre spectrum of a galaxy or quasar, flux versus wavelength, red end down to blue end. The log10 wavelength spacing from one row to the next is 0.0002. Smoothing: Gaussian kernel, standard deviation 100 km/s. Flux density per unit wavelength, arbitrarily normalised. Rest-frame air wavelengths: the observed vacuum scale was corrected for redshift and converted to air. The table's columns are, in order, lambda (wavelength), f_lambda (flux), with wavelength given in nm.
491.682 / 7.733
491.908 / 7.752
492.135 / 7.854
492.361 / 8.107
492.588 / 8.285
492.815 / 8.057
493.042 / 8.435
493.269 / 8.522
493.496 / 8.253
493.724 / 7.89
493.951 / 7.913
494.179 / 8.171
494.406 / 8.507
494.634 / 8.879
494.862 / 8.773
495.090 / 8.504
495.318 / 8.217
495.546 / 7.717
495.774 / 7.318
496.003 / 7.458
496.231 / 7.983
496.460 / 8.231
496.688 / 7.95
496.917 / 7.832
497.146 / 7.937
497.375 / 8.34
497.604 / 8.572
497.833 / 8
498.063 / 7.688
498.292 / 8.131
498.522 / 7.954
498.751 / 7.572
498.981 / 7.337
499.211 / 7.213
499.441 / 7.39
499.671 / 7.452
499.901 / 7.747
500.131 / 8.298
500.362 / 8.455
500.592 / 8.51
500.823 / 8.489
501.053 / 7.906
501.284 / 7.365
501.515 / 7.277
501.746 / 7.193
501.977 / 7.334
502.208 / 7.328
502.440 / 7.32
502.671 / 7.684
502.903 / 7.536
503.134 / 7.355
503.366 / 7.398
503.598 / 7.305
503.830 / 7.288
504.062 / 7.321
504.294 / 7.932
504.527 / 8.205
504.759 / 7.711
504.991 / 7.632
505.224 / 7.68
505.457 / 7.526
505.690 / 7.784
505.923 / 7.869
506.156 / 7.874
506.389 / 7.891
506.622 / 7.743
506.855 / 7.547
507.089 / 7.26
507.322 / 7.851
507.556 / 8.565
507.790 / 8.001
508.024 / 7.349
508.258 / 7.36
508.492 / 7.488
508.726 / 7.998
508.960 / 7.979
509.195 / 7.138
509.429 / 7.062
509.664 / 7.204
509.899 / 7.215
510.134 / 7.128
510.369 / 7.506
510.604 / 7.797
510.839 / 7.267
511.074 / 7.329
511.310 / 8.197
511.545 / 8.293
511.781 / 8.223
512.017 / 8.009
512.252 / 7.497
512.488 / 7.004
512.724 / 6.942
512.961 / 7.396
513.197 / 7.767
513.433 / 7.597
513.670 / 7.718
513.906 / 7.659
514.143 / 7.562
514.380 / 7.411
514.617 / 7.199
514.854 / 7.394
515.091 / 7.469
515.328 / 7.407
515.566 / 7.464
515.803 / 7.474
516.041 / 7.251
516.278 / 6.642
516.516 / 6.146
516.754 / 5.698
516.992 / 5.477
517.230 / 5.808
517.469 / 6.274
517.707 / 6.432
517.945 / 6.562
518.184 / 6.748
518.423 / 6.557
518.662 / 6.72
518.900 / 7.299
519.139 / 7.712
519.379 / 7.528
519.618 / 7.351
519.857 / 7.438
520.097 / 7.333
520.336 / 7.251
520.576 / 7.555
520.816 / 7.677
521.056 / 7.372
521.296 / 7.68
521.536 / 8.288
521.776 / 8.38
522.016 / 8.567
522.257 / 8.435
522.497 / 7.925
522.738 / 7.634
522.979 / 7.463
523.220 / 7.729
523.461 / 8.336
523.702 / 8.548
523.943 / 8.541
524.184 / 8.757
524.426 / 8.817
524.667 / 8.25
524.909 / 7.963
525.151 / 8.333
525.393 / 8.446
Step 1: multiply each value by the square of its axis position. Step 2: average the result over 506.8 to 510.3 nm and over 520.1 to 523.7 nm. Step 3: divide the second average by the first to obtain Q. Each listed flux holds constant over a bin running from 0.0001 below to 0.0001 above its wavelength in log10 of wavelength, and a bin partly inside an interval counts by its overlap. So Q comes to 1.1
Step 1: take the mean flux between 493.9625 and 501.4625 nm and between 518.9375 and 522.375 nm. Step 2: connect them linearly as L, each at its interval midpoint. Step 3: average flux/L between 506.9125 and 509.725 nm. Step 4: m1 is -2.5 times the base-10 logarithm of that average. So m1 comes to 0.04 mag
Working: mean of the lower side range 7.99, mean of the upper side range 7.74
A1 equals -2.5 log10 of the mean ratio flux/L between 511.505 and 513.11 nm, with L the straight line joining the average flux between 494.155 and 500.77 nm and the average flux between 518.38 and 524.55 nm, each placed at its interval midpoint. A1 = 0.042 mag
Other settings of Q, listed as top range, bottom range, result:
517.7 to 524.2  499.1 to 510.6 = 1.07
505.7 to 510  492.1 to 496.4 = 0.99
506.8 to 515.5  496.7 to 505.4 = 1.02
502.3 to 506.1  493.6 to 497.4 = 0.97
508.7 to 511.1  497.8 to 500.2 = 1.01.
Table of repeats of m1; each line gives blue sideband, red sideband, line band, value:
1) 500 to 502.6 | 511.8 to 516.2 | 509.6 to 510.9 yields 0.028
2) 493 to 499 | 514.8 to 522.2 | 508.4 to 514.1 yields -0.017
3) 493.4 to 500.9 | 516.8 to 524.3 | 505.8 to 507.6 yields -0.002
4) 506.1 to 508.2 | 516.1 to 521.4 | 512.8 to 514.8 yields -0.038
